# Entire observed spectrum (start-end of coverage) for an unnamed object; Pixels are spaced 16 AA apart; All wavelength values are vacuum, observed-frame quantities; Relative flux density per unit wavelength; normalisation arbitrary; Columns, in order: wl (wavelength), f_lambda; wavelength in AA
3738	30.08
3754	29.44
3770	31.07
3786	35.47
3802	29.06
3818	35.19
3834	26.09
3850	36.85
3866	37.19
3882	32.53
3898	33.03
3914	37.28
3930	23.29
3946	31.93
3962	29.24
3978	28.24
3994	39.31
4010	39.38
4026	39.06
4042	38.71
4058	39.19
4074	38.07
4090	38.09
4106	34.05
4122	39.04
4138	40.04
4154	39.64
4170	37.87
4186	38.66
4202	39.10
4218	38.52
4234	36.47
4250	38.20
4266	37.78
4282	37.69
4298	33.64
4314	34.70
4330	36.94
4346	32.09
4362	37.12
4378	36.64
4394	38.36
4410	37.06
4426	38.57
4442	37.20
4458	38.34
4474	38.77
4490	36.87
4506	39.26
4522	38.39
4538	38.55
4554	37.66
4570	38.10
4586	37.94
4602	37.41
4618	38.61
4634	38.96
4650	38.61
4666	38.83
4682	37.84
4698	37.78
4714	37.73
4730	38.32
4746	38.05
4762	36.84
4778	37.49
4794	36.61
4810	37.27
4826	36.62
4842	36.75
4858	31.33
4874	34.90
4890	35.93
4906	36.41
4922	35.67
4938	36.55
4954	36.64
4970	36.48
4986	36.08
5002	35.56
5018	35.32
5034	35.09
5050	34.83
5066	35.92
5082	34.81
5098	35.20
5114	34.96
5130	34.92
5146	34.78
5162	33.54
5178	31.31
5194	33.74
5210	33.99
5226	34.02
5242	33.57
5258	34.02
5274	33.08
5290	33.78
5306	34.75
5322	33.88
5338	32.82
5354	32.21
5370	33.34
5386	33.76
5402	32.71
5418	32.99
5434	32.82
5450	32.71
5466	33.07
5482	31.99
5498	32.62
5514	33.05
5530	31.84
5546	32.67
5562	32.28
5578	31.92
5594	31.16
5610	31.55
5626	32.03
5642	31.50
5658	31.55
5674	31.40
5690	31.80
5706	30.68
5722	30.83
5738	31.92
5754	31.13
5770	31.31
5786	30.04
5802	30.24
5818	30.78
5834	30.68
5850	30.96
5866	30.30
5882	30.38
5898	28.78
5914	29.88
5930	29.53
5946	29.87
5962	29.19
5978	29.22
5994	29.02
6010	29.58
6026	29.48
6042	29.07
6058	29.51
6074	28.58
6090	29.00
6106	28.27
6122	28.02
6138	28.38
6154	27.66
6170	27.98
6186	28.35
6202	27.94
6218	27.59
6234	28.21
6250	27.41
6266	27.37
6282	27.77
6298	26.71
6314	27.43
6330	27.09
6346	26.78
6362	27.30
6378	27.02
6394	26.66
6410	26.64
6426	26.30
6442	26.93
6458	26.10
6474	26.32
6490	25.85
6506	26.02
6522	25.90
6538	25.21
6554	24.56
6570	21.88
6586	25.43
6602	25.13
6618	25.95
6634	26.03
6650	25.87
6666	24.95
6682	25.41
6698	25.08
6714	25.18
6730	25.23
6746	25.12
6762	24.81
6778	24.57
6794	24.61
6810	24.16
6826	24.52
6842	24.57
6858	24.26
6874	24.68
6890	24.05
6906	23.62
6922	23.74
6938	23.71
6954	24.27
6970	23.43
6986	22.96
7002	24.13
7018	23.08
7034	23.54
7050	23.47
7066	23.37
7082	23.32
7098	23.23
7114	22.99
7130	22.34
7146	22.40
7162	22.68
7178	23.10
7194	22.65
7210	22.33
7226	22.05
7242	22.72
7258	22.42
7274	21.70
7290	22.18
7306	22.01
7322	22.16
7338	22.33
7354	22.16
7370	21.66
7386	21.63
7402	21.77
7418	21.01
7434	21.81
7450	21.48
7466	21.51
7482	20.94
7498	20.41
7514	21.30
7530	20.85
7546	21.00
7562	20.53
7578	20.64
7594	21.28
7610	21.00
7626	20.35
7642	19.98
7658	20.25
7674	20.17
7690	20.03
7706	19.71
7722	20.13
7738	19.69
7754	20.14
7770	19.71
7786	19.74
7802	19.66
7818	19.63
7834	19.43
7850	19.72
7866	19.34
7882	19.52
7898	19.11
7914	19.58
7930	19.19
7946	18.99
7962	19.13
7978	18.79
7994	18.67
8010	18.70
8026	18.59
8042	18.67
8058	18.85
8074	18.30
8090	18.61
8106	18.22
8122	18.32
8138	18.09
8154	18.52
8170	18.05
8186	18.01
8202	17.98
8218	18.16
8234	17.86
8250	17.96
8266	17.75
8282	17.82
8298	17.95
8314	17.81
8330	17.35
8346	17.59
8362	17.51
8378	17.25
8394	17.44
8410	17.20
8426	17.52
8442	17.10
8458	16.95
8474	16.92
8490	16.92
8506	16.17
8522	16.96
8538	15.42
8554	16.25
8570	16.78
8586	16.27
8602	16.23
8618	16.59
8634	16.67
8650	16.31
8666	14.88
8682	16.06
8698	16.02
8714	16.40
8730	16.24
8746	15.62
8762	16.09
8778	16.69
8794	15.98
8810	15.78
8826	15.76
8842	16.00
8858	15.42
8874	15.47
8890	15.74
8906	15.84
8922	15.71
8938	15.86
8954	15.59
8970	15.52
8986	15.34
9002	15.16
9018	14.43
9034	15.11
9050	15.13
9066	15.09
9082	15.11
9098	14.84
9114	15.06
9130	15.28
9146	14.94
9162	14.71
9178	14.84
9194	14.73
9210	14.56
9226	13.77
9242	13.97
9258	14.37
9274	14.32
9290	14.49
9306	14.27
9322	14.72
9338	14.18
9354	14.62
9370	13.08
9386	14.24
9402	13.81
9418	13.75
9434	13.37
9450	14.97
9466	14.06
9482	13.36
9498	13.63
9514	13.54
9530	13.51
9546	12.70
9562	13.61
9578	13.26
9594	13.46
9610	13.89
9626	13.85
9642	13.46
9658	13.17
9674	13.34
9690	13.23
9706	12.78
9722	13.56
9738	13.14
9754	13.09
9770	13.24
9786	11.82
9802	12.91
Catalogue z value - 0.00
